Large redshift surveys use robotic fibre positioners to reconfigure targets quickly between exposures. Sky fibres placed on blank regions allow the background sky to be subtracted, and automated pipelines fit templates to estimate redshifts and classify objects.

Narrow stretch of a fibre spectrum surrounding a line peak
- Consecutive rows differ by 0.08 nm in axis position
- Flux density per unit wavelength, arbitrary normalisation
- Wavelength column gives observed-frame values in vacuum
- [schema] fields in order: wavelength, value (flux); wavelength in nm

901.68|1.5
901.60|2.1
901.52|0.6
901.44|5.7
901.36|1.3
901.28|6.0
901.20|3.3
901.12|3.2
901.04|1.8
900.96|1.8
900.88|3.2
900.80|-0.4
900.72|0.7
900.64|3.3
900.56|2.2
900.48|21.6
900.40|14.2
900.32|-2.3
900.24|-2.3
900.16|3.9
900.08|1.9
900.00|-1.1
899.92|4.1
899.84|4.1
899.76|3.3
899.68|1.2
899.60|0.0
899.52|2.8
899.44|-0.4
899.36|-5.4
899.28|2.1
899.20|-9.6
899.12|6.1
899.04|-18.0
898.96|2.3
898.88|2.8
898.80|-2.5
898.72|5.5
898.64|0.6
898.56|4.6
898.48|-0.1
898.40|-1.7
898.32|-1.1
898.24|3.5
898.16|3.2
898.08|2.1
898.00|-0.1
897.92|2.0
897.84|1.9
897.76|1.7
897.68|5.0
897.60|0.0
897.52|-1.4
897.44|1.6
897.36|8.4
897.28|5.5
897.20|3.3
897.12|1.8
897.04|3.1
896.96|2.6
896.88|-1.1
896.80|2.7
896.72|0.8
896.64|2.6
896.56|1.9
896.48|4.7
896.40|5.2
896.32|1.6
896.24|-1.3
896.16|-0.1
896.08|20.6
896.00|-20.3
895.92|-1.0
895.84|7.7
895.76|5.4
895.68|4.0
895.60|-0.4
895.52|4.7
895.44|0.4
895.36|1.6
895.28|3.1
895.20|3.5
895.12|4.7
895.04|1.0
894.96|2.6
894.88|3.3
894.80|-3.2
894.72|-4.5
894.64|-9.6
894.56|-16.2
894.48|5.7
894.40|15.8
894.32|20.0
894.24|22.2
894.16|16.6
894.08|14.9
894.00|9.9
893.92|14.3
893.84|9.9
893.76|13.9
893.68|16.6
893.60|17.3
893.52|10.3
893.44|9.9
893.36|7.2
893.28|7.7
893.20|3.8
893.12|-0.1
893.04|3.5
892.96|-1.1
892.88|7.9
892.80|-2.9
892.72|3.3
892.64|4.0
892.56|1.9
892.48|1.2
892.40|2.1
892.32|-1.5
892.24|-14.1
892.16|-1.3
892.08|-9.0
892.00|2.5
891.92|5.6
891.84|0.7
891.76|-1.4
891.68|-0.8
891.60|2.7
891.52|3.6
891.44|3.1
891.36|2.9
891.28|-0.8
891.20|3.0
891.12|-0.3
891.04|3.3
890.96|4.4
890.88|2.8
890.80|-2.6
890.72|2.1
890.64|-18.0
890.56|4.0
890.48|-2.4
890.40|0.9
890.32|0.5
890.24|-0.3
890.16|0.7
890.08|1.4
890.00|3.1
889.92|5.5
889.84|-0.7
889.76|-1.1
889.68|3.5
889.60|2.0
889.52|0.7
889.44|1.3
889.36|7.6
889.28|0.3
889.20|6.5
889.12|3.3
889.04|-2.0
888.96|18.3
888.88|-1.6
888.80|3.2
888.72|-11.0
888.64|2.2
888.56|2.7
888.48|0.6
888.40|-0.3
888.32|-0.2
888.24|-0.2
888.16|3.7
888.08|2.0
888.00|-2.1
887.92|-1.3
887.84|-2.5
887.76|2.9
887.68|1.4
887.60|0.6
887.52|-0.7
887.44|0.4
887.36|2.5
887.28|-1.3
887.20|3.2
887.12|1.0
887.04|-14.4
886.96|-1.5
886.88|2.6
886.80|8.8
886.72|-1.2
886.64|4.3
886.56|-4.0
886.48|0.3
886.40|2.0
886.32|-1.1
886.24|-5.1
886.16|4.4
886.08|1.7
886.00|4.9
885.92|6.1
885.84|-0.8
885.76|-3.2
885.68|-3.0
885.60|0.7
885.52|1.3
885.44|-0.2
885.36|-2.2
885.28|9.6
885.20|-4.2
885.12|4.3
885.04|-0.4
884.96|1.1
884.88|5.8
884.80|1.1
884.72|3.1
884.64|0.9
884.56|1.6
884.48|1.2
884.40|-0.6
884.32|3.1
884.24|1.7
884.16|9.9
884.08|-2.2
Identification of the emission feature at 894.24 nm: [O II] 3727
